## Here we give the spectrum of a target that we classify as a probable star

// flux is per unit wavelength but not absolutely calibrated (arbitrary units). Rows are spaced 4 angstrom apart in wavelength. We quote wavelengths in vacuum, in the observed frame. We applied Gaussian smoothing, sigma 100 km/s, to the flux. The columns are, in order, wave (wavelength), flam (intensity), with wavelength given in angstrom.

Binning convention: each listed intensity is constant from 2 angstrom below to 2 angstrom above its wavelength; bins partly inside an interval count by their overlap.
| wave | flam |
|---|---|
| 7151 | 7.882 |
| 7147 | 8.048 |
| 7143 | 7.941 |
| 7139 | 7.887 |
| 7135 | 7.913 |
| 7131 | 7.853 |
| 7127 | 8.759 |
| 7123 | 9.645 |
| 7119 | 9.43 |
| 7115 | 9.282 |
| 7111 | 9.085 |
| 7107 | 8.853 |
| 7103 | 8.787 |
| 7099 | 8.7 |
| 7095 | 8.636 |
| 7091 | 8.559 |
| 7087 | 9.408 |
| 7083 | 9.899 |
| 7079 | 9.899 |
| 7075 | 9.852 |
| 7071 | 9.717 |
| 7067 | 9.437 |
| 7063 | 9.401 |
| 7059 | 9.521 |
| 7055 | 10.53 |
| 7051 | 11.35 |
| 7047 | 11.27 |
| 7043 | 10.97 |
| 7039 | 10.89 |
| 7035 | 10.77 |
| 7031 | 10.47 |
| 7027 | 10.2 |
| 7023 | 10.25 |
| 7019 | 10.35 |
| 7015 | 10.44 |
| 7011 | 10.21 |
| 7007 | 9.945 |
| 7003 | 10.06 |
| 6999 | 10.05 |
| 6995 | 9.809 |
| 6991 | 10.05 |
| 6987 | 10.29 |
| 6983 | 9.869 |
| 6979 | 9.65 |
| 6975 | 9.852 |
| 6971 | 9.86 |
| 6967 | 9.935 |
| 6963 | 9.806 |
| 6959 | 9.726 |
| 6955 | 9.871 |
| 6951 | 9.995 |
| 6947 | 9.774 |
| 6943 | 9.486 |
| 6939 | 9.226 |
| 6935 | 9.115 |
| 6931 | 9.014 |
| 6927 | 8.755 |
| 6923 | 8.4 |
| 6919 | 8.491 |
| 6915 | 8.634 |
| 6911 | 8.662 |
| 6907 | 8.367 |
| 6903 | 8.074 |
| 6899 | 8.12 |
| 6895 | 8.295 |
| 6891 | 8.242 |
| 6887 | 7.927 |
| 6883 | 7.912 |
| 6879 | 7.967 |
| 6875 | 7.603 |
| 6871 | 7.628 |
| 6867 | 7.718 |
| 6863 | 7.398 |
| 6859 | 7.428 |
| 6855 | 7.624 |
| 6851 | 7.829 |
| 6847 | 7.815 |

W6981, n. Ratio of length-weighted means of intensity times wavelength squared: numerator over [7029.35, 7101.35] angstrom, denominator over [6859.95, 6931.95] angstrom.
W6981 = 1.3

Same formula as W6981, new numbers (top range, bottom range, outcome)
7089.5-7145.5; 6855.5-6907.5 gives 1.18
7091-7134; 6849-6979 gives 1.08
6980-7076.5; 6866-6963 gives 1.22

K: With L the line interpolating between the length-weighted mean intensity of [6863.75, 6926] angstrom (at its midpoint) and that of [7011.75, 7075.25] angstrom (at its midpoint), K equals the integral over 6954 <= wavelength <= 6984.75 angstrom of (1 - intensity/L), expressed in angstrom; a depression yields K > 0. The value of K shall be -1.9 angstrom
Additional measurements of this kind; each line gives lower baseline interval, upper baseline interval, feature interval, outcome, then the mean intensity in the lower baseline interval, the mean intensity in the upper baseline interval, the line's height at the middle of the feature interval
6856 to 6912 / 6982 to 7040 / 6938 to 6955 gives -1.13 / 7.93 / 10.2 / 9.07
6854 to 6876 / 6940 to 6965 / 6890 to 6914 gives 0.50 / 7.56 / 9.75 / 8.49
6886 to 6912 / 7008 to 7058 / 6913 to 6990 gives -2.51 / 8.24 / 10.6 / 9.16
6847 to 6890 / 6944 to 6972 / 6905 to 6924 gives 0.63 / 7.72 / 9.84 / 8.81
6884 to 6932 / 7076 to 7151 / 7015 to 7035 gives -4.06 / 8.39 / 8.8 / 8.62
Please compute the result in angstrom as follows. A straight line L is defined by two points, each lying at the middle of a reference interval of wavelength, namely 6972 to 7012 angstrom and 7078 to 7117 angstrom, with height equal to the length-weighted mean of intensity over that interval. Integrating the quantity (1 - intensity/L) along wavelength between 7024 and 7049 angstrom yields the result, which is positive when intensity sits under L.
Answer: -3.0 angstrom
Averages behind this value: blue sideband 9.97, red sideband 9.09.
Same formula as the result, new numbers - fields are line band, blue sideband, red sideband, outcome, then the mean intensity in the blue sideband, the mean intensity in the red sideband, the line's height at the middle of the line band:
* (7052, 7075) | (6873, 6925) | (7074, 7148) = -2.9 angstrom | 8.21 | 8.86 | 8.72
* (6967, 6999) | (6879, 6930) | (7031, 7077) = -1.8 angstrom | 8.32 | 10.3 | 9.38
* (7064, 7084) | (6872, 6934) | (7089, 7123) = -2.0 angstrom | 8.3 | 8.96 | 8.86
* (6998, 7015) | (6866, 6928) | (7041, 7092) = -1.4 angstrom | 8.17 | 10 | 9.36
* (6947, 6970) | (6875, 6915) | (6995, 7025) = -1.5 angstrom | 8.17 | 10.2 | 9.27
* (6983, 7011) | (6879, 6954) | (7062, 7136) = -3.6 angstrom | 8.69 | 9.12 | 8.88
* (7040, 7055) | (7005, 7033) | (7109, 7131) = -1.7 angstrom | 10.3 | 9.11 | 9.94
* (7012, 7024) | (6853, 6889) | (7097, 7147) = -3.0 angstrom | 7.69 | 8.65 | 8.25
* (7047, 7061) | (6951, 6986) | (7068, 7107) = -1.7 angstrom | 9.84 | 9.26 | 9.42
